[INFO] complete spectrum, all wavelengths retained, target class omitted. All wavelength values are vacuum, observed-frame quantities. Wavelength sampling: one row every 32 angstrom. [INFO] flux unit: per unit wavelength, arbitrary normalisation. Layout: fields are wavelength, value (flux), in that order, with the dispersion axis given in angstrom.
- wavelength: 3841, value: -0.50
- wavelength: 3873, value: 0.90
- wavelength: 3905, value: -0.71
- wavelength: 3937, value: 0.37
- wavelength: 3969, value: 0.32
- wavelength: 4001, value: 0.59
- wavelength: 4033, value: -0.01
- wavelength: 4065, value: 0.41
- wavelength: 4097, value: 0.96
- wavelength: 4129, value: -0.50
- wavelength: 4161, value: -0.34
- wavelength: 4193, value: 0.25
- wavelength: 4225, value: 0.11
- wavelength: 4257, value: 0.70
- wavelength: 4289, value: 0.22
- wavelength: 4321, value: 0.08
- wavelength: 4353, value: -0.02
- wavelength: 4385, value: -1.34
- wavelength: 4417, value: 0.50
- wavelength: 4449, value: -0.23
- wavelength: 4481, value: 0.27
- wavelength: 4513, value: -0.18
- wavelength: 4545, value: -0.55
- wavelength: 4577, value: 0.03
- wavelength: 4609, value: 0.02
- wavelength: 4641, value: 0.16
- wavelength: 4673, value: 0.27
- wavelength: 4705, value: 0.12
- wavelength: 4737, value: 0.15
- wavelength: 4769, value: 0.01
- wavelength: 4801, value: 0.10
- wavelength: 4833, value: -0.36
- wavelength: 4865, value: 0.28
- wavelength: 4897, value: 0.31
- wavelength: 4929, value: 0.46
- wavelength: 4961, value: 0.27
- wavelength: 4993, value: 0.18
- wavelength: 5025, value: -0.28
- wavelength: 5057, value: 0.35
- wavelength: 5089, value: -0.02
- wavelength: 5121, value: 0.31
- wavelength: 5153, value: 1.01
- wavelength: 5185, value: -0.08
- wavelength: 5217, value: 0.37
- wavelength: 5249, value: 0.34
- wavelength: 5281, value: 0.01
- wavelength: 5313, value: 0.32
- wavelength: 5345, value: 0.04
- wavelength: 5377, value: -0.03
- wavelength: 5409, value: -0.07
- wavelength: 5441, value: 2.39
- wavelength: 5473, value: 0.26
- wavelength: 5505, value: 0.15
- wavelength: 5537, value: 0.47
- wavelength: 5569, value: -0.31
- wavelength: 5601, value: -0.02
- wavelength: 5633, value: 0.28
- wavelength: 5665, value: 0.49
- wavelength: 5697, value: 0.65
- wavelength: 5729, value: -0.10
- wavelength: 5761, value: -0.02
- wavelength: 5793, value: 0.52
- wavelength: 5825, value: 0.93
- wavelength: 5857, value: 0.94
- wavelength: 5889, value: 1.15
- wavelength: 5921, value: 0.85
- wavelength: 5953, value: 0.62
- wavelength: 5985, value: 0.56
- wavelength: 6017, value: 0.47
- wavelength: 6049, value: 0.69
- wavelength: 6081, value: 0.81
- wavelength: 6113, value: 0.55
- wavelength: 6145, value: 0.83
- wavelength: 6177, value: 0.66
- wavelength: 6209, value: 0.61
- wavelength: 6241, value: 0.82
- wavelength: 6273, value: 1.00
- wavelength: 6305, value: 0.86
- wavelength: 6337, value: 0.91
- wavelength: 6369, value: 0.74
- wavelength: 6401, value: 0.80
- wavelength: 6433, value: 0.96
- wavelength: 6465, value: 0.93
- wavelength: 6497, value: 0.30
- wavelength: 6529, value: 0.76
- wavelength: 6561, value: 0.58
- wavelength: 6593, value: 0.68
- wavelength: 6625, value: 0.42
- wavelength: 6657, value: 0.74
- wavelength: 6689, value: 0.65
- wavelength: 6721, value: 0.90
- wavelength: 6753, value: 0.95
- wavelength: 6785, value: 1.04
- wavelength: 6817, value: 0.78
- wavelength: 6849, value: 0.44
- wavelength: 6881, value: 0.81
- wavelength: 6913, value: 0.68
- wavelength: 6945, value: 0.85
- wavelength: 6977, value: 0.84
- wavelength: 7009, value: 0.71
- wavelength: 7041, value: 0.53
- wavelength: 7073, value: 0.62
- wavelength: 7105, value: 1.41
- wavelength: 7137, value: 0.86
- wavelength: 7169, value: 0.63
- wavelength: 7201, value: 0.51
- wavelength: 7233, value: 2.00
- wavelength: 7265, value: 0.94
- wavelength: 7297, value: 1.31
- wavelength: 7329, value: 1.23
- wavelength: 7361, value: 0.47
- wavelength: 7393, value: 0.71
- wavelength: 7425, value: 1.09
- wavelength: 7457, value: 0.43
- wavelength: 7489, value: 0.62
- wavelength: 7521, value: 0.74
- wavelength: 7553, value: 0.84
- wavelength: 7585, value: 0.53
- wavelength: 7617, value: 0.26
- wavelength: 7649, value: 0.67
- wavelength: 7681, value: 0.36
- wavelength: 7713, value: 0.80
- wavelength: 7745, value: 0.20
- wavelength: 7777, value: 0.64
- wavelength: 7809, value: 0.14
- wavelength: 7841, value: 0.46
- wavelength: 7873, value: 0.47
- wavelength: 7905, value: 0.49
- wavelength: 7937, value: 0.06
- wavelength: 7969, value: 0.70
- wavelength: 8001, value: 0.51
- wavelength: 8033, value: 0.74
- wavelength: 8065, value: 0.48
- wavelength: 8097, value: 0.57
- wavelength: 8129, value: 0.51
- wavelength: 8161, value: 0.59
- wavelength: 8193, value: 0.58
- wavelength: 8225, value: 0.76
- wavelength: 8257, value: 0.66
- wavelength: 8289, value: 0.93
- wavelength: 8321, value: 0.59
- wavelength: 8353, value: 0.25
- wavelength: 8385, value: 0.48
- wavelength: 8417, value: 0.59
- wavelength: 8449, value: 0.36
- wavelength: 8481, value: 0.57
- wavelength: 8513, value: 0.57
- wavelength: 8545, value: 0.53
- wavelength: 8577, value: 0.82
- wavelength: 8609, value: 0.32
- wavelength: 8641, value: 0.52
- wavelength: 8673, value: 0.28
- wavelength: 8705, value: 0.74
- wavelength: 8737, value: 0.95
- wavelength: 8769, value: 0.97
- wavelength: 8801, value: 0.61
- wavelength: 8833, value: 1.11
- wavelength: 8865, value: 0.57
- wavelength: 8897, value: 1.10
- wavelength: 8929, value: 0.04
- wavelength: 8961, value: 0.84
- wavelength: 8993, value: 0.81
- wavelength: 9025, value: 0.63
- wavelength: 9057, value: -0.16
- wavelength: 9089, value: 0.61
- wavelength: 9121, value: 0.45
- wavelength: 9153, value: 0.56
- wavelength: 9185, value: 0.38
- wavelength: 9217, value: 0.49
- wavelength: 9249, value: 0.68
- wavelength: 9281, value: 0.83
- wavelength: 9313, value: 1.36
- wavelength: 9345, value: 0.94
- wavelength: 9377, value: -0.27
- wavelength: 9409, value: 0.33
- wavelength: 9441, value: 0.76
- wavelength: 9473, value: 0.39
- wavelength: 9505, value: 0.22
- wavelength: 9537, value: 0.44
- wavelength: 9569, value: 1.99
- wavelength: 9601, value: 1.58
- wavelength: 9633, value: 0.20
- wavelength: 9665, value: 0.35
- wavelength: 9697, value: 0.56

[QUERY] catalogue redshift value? 0.46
